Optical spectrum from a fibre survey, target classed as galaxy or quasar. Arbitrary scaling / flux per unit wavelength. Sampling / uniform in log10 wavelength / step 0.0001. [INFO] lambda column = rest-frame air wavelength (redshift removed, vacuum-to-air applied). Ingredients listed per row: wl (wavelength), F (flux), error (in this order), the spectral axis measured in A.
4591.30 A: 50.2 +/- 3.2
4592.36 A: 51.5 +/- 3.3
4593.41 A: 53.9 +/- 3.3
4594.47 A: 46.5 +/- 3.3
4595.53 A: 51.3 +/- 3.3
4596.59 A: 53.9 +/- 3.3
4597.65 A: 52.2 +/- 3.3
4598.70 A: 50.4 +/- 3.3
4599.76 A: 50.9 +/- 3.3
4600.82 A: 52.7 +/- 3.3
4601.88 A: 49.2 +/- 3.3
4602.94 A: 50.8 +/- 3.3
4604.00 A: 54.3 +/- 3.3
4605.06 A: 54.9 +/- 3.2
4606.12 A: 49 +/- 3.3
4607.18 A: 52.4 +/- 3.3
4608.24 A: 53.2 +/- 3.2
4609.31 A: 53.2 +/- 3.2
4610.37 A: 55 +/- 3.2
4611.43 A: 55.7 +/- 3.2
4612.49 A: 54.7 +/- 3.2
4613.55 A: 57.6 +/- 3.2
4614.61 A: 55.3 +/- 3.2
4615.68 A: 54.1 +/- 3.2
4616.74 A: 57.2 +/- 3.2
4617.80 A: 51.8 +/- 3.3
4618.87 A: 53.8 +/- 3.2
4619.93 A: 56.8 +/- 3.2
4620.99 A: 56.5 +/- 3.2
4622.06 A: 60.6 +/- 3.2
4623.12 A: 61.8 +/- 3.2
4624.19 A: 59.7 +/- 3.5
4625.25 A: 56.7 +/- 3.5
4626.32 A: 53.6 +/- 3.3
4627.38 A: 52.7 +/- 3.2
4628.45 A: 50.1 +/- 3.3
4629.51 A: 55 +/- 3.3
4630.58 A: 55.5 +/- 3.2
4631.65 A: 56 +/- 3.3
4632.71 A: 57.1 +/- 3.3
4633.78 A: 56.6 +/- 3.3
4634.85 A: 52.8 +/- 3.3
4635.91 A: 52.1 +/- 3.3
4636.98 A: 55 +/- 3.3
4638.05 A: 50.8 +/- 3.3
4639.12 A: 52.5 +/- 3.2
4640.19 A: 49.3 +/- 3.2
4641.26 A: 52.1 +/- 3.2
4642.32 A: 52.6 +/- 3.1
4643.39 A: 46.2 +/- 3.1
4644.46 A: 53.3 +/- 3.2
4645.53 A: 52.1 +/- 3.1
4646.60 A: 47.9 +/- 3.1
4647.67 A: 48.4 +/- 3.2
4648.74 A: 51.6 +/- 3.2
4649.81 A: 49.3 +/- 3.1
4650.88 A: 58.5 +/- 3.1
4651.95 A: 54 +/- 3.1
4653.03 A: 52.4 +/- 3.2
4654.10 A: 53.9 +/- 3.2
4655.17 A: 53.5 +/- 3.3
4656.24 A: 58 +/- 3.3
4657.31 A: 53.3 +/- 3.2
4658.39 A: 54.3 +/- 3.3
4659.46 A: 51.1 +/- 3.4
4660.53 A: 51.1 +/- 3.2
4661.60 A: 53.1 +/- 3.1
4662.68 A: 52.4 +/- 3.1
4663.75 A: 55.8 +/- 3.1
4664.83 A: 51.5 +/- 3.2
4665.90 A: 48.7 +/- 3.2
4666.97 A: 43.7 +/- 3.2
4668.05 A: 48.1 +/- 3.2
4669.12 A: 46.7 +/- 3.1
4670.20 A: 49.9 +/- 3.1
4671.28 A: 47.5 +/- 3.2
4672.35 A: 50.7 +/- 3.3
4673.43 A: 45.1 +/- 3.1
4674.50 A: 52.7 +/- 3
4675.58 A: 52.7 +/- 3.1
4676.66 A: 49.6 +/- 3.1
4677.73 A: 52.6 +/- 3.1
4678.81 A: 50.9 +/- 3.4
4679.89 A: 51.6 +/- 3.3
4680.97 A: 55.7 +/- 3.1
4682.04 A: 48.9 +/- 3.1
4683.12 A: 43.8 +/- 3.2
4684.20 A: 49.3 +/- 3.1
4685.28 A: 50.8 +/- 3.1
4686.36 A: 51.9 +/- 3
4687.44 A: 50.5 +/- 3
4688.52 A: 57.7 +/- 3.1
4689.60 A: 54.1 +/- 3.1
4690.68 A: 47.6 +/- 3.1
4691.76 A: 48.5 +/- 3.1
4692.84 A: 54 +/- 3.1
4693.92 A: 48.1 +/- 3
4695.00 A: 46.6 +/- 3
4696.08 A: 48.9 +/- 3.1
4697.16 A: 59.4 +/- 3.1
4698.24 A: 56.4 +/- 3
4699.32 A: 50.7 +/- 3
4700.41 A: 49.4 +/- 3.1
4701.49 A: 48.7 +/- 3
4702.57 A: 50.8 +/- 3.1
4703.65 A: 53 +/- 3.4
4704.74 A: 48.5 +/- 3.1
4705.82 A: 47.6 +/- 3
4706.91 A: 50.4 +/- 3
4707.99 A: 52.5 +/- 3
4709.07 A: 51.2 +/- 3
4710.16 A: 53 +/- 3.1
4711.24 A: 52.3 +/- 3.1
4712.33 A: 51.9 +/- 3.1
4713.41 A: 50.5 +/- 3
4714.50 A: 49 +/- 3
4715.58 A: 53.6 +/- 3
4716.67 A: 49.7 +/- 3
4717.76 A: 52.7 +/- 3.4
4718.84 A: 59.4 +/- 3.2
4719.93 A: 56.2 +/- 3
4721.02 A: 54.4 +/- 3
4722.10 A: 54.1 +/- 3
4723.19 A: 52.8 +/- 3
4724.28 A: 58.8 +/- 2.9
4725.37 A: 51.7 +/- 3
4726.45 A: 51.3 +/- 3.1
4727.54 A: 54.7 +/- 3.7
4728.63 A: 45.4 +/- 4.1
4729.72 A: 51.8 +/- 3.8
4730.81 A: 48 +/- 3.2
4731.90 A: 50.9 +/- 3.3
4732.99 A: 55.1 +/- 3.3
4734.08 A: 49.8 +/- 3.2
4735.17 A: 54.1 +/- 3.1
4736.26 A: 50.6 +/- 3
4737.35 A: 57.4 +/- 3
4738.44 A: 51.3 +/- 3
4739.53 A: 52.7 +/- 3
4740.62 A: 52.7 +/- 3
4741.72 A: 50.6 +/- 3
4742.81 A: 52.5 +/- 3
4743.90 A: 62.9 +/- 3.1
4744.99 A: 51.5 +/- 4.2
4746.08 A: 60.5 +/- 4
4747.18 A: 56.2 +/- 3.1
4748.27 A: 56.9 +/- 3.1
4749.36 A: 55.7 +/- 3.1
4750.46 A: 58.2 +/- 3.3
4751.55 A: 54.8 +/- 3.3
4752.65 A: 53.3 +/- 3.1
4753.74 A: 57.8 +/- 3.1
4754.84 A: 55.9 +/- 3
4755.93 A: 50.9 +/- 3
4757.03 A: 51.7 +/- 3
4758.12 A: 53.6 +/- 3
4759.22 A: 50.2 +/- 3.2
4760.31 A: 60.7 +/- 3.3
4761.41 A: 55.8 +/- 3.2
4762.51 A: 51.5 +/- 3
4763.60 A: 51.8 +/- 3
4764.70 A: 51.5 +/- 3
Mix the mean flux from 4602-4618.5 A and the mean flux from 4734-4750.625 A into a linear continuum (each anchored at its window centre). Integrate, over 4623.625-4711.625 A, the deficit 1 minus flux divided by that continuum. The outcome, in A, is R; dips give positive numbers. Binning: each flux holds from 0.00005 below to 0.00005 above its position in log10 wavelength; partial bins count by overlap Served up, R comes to 3.96 A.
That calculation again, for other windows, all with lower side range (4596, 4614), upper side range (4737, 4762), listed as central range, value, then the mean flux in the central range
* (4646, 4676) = 1.4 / 51.3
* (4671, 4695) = 1.5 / 50.6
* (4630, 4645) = 0.1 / 53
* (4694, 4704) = 0.5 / 51.4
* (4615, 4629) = -0.7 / 55.8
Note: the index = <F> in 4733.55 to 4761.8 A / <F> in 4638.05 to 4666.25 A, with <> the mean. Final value 1.05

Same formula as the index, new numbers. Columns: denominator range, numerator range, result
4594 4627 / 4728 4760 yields 0.99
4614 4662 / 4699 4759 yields 0.98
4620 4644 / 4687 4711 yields 0.94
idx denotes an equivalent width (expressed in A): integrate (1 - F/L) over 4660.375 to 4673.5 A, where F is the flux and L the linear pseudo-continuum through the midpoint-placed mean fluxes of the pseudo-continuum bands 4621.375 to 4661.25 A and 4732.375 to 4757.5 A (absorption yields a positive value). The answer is 1.00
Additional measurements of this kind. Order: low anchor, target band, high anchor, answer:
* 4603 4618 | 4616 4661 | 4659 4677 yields -1.4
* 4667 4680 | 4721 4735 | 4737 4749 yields 0.4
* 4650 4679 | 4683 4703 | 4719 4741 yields 0.4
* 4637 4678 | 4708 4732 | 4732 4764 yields 0.4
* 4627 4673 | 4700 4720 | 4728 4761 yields 0.6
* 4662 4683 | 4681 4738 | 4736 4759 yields 0.7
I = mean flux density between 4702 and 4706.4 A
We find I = 49.9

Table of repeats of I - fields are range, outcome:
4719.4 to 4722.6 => 55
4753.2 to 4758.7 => 53.9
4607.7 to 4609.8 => 53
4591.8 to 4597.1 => 51.4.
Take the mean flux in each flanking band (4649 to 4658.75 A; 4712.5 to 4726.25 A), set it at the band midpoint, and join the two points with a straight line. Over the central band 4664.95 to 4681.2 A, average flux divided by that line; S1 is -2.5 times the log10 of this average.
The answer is 0.09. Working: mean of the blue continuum 54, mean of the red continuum 53.5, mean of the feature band 49.7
